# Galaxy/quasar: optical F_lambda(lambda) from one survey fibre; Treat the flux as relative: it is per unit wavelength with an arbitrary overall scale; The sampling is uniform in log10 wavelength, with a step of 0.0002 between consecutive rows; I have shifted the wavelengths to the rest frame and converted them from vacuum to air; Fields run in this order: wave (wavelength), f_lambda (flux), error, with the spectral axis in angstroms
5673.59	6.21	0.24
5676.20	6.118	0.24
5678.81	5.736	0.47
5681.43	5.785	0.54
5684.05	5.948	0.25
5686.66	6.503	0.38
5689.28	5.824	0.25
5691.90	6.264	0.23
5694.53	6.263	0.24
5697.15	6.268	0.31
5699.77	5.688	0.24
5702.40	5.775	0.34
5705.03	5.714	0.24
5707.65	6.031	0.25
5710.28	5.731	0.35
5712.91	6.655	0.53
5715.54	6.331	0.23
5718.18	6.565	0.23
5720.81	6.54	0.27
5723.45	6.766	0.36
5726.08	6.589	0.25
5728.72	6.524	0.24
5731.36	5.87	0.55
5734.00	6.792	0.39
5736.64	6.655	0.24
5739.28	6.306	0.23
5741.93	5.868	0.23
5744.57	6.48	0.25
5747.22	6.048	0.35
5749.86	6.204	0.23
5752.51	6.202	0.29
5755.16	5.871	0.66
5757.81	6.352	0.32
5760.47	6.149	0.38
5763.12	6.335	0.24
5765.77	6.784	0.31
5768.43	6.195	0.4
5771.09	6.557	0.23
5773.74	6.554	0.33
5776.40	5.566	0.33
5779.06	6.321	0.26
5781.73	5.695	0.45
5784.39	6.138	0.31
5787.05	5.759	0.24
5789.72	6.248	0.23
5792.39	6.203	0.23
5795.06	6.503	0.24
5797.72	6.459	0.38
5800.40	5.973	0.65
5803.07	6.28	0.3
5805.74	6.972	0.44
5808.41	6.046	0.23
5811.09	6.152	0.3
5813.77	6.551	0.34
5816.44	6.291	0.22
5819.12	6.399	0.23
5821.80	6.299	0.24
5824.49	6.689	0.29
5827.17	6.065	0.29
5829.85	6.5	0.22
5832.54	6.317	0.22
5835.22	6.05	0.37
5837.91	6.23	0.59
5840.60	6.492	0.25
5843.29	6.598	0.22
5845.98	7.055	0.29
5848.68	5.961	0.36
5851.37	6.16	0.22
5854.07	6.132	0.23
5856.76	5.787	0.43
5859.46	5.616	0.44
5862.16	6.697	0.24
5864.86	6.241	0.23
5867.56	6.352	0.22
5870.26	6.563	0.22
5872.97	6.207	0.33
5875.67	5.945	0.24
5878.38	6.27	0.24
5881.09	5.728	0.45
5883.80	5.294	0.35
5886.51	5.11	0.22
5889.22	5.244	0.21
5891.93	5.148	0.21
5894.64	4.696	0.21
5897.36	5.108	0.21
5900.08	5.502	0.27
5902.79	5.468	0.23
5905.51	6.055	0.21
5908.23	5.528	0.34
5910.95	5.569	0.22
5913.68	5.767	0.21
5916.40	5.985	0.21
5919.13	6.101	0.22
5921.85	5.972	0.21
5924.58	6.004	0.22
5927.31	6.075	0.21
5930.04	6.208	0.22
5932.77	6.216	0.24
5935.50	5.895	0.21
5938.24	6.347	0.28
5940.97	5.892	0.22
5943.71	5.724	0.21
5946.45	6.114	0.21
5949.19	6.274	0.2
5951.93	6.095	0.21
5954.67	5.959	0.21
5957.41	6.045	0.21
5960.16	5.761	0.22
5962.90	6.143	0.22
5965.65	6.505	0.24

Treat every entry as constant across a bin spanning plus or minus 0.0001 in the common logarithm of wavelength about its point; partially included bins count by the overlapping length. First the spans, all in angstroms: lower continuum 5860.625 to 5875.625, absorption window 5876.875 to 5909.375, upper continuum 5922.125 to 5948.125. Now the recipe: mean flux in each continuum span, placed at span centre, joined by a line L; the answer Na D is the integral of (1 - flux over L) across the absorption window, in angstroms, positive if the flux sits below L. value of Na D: 4.2 angstroms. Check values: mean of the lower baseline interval 6.36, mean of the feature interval 5.43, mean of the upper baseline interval 6.05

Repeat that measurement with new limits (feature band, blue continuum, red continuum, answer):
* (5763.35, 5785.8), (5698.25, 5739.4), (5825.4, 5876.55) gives 0.2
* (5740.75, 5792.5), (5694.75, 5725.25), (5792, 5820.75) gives 0.9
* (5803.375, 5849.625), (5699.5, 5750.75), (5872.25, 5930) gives -3.7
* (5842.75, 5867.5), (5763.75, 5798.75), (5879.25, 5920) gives -2.0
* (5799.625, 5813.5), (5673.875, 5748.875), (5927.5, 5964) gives -0.4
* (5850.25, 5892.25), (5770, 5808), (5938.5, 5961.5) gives 1.3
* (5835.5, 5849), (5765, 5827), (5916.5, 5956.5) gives -0.6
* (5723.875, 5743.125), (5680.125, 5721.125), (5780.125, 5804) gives -0.9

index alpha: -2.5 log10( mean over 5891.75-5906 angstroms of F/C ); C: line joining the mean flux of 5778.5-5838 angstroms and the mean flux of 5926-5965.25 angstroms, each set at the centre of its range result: 0.16 mag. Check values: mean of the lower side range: 6.27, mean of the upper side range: 6.06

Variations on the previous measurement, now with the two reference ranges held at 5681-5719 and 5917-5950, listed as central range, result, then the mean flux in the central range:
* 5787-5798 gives -0.03 mag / 6.27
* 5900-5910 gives 0.08 mag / 5.66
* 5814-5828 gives -0.05 mag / 6.38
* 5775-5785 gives 0.03 mag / 5.92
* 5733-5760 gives -0.03 mag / 6.27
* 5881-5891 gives 0.15 mag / 5.29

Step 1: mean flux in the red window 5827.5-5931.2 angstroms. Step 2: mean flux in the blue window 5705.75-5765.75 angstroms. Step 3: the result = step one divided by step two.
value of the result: 0.9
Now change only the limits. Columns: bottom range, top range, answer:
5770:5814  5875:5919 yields 0.89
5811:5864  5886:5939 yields 0.90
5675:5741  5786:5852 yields 1.02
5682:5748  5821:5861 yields 1.00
